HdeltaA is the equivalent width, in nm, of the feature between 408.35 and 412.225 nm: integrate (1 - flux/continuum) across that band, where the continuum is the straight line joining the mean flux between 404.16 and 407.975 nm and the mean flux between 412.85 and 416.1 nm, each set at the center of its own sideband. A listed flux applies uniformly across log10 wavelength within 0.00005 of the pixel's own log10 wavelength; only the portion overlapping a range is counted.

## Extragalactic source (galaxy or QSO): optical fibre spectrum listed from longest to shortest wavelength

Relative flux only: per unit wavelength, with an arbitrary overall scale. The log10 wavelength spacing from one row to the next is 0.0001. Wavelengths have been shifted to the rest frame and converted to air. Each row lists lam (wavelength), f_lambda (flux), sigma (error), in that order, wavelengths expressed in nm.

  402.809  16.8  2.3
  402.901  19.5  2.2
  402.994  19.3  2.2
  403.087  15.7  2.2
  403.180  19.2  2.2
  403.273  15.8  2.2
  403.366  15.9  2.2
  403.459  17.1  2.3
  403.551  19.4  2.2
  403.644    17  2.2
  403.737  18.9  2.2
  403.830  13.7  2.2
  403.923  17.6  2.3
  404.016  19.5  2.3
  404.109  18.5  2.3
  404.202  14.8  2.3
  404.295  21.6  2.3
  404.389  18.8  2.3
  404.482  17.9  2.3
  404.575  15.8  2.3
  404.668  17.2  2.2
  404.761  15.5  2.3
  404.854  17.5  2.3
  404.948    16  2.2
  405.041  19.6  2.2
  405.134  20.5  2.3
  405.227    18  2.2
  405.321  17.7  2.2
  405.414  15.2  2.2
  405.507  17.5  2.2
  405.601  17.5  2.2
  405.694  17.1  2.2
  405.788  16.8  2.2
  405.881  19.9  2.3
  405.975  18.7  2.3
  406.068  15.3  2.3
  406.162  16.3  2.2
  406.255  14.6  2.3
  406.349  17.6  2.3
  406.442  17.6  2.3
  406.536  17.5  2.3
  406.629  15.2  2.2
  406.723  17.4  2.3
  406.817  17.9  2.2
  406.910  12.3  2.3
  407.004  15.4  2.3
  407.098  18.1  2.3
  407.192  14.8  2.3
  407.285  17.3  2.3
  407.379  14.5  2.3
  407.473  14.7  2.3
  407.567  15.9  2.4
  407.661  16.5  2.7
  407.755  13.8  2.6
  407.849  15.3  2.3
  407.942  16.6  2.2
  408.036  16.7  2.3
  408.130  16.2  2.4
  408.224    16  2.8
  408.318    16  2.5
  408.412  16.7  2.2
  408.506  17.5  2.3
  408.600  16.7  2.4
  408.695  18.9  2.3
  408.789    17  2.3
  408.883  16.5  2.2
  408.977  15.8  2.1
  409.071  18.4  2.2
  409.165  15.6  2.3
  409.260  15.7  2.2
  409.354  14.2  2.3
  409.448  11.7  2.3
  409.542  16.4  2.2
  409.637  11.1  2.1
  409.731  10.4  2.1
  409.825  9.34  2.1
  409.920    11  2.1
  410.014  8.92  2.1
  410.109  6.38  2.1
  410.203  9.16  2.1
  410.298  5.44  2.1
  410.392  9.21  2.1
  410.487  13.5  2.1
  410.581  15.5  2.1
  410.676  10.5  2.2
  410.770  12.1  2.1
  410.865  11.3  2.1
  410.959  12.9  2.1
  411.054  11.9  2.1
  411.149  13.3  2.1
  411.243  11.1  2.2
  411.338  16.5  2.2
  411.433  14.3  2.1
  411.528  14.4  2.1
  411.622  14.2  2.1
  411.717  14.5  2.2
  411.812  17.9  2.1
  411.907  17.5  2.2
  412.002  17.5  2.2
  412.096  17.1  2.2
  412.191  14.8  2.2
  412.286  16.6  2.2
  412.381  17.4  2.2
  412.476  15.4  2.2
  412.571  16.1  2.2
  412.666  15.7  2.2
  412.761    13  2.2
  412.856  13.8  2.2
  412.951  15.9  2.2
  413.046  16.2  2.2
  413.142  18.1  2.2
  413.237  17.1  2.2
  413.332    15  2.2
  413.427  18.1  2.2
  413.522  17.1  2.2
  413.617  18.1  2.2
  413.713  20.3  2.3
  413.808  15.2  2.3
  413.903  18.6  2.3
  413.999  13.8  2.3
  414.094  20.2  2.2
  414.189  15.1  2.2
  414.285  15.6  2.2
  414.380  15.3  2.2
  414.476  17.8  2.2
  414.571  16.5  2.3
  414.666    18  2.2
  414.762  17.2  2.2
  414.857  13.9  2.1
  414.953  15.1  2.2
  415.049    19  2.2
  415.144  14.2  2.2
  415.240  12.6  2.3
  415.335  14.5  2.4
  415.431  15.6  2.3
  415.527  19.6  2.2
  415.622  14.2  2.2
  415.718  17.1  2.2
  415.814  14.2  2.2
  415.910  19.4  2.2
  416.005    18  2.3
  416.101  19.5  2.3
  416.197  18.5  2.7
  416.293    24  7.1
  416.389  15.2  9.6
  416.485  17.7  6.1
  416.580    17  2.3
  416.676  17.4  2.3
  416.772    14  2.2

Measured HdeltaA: 0.68 nm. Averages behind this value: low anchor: 16.8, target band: 13.7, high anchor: 16.6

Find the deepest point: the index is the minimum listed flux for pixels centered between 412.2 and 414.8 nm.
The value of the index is 13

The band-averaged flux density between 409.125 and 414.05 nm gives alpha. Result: 14.2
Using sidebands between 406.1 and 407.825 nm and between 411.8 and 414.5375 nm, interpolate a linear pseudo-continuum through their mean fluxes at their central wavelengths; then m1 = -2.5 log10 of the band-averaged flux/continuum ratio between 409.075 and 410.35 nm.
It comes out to 0.38 mag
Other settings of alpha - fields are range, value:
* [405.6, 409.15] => 16.5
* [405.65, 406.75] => 17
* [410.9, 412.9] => 15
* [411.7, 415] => 16.5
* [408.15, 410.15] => 14.3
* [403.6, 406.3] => 17.4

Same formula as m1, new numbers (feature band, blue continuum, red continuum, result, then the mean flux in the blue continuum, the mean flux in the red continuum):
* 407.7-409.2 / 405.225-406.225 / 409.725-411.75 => -0.17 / 17.2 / 11.6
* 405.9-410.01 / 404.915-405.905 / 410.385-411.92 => 0.03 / 17.8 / 13.6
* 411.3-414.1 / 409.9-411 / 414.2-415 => -0.21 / 10.5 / 16.1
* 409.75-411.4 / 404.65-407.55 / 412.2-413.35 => 0.41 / 16.8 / 15.8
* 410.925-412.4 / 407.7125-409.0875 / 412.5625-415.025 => 0.09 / 16.5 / 16.4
